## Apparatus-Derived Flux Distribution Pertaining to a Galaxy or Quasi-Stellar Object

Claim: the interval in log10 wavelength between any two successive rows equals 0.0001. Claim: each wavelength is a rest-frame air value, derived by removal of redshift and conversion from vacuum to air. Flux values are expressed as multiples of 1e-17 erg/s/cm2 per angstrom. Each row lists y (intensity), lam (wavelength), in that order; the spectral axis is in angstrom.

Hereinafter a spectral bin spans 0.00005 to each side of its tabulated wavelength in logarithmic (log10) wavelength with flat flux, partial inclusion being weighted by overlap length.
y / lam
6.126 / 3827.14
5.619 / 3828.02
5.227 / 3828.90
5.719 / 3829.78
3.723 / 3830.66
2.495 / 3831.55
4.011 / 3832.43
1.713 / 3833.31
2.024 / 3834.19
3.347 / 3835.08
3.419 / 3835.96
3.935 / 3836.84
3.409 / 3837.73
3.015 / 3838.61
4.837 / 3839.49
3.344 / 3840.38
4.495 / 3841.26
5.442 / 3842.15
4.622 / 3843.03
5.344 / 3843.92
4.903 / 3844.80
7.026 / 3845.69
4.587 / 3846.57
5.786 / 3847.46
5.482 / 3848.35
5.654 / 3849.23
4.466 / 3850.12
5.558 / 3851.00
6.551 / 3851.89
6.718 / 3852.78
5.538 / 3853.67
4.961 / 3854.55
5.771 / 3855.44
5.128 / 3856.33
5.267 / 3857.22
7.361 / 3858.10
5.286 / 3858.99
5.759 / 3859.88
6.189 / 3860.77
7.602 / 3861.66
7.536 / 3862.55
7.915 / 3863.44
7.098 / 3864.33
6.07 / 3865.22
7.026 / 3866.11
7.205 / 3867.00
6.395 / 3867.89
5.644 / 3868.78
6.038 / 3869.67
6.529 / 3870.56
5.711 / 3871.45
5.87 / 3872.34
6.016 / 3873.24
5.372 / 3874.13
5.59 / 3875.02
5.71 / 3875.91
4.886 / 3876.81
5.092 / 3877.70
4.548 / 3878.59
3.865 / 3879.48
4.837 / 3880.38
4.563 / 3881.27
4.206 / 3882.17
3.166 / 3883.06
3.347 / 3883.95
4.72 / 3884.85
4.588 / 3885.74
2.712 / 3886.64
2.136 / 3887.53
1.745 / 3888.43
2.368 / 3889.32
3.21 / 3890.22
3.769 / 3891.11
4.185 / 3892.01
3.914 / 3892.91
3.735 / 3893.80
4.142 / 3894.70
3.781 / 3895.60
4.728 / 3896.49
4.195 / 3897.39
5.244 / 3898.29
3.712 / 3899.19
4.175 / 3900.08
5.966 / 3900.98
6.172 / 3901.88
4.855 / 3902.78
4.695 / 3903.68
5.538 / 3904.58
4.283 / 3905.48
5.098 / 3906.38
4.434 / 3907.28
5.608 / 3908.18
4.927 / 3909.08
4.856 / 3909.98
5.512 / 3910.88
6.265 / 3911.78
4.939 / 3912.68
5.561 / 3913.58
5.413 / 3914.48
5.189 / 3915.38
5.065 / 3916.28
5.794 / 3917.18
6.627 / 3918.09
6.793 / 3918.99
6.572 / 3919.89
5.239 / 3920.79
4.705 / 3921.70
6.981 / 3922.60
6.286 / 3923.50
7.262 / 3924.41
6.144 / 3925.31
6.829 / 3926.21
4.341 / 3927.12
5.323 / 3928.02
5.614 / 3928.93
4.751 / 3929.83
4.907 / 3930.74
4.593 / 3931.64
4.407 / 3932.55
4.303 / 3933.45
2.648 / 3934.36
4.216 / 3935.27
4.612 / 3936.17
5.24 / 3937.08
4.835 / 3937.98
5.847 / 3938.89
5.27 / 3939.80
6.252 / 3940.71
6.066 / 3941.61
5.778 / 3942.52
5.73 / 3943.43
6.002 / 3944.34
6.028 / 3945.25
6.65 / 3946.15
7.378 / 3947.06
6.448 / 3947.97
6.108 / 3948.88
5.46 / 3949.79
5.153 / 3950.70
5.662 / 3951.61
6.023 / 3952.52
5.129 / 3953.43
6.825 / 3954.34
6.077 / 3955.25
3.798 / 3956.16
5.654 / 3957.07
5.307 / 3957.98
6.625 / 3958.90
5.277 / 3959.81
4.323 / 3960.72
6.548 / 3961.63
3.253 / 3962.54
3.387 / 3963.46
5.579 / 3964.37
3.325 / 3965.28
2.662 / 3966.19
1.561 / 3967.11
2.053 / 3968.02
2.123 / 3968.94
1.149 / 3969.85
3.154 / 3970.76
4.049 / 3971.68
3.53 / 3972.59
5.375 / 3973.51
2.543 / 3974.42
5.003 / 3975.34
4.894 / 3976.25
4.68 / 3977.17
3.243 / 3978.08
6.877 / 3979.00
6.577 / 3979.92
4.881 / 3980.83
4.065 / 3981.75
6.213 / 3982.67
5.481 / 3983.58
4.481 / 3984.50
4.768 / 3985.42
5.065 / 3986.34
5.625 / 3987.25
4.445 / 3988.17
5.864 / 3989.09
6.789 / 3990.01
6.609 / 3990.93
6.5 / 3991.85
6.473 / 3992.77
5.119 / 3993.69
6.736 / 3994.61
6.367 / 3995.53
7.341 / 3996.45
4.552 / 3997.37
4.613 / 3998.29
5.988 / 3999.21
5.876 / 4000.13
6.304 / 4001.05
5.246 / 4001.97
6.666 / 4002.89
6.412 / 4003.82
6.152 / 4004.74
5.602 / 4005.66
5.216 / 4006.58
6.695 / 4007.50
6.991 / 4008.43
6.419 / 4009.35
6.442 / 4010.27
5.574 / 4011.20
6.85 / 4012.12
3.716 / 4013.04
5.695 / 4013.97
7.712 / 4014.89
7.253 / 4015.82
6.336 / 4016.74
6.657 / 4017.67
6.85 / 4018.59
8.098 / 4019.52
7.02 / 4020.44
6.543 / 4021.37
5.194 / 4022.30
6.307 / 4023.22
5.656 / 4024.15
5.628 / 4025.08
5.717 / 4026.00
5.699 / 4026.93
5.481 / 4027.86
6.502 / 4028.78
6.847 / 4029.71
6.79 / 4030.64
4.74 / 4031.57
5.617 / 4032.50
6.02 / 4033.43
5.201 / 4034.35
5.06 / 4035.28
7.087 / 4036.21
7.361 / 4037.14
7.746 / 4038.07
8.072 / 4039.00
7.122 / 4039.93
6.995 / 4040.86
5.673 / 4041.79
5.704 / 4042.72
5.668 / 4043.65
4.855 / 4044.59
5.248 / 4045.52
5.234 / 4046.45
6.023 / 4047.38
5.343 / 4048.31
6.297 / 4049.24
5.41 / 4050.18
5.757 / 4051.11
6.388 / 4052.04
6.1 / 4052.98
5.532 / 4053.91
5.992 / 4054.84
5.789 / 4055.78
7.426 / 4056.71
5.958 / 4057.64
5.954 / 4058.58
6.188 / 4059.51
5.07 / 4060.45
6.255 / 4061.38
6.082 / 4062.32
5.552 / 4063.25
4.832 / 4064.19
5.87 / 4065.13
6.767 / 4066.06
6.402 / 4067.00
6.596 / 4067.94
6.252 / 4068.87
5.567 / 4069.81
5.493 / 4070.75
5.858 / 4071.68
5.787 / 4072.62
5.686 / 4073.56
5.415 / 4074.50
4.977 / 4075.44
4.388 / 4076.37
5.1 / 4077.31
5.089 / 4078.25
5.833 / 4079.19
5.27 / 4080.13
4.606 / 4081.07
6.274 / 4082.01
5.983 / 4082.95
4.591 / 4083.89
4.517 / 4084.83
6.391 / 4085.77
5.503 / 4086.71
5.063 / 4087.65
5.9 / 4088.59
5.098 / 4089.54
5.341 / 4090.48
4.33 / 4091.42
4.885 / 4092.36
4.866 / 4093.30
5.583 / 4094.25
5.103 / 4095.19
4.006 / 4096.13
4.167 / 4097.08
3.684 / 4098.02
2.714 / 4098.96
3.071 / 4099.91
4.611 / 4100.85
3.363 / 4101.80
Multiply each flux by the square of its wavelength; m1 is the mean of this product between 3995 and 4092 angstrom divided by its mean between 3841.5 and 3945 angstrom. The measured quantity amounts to 1.22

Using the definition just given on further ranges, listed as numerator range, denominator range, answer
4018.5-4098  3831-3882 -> 1.21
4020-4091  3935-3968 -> 1.17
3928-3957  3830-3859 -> 1.21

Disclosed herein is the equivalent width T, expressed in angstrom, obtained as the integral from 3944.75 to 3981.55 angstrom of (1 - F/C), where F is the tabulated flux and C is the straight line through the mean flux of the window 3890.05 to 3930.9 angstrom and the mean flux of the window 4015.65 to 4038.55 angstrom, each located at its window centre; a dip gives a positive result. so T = 5.9 angstrom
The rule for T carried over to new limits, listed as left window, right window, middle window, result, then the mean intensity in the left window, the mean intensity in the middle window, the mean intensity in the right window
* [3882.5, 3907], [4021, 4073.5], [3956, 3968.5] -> 1.7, 4.09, 4.24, 6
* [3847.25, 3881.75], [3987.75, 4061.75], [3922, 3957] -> 2.5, 5.86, 5.55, 6.11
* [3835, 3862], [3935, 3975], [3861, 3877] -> -3.8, 5.2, 6.36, 4.87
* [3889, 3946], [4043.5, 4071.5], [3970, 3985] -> 2.3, 5.12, 4.62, 5.87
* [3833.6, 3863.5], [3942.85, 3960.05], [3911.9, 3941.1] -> 1.5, 5.19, 5.4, 5.86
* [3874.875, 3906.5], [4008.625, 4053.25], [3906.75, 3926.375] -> -4.9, 4.24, 5.76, 6.17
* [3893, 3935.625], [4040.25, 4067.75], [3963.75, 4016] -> 3.4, 5.15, 5.2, 5.89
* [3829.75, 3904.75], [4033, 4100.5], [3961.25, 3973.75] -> 4.5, 4.87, 3.36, 5.59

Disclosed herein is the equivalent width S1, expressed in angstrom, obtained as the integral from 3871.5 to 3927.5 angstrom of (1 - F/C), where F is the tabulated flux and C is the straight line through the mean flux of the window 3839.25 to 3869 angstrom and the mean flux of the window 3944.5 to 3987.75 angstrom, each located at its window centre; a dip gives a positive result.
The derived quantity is 5.5 angstrom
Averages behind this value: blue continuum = 5.85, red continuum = 4.82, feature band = 4.88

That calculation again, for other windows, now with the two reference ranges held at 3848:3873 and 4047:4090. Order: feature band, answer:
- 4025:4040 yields -1.28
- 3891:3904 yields 3.36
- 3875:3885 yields 2.65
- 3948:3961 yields 0.82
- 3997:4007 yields 0.24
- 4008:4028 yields -1.61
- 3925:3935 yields 1.90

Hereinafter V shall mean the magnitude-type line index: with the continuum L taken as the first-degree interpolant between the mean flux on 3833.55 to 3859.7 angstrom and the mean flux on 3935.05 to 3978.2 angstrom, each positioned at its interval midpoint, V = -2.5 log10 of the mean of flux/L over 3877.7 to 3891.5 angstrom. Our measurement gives 0.324 mag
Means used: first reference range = 4.93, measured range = 3.63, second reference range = 4.85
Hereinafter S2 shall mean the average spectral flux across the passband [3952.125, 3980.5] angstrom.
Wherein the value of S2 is 4.41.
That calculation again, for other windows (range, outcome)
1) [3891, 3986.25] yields 5.01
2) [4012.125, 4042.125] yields 6.34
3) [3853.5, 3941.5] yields 5.17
